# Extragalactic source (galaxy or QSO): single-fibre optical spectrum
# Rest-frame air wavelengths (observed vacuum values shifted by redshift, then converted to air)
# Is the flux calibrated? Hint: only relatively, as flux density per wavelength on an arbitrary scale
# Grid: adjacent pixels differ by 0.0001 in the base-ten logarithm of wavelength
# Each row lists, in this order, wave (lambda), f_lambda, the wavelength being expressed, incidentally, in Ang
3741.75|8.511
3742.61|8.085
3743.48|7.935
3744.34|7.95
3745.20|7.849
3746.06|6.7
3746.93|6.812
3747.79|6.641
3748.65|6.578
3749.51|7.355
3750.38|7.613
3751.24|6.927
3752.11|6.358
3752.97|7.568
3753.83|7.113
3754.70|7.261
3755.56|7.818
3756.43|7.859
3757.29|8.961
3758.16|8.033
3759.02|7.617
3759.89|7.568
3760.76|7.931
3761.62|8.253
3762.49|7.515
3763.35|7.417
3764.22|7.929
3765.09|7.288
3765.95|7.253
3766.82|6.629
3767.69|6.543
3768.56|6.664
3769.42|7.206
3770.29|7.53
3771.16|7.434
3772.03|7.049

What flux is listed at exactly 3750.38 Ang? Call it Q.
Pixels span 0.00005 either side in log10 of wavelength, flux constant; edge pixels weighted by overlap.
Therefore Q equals 7.613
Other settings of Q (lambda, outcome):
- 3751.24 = 6.927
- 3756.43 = 7.859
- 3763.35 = 7.417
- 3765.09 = 7.288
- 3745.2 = 7.849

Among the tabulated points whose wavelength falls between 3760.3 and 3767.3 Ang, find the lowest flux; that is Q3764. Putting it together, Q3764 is 6.629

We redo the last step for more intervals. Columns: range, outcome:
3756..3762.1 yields 7.568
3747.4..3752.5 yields 6.358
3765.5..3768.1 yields 6.543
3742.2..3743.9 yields 7.935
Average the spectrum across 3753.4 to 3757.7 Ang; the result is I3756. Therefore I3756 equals 7.8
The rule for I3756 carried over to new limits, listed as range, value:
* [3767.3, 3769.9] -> 6.83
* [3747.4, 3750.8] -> 7.05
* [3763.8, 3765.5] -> 7.6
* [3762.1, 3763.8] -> 7.48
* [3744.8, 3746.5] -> 7.24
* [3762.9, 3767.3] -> 7.3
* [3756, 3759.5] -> 8.11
